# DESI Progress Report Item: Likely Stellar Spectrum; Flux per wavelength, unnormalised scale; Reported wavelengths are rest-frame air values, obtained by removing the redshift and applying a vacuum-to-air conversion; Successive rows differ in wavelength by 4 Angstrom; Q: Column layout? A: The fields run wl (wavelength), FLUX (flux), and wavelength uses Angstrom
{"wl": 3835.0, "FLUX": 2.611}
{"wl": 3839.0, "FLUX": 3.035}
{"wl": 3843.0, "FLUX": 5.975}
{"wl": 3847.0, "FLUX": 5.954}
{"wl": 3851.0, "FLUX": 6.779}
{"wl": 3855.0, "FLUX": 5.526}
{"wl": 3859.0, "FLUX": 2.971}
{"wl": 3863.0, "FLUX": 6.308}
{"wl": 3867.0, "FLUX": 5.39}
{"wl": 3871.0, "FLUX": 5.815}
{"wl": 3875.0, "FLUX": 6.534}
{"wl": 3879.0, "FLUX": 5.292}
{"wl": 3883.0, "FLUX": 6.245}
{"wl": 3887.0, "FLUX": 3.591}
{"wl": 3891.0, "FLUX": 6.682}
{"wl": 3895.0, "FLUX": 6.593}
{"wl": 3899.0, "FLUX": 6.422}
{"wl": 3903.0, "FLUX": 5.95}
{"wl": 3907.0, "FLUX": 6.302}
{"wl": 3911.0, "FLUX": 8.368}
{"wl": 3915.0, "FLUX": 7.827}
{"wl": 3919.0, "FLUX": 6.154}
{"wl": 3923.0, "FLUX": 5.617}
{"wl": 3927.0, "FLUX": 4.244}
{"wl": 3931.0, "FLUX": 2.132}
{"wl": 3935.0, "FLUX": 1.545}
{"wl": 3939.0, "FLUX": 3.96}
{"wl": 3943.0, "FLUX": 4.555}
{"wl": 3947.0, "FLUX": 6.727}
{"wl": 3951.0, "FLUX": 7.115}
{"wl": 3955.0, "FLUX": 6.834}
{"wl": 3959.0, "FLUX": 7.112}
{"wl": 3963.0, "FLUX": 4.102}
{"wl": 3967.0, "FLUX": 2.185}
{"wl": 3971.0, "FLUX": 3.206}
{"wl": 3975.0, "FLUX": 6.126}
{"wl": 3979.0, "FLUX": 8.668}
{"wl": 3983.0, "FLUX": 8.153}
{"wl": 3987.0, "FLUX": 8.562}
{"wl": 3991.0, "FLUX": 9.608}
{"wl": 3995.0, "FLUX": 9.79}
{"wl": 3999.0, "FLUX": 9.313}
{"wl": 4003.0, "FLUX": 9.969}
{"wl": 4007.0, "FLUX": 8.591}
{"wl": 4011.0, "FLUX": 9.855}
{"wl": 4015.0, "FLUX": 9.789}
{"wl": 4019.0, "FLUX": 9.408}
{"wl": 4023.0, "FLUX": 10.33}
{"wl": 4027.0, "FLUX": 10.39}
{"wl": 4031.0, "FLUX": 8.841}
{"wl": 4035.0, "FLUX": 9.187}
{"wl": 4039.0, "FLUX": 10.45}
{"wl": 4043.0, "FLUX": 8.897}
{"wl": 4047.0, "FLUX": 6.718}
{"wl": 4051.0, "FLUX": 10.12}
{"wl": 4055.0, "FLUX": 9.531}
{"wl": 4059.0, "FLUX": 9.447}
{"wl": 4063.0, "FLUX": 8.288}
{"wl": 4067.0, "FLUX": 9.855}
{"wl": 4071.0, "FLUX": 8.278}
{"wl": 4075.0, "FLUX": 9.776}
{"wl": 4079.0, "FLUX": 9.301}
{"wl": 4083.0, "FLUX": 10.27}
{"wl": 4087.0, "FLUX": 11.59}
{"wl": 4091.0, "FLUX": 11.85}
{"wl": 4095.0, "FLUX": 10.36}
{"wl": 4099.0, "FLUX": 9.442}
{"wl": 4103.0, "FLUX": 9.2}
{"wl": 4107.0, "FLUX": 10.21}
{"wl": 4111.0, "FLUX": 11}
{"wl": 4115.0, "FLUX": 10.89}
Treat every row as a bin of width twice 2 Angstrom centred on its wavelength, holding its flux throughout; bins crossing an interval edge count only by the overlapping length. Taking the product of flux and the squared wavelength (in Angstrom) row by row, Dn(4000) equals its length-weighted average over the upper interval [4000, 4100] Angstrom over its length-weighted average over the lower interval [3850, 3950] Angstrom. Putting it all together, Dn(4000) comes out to 1.89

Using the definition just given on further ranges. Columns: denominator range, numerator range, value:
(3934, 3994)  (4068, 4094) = 1.78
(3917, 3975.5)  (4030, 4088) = 2.09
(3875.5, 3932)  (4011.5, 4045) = 1.75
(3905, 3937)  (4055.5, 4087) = 1.94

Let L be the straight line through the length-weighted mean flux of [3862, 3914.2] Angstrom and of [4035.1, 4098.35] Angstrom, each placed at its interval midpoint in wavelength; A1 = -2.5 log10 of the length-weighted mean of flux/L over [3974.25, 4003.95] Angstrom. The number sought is -0.09 mag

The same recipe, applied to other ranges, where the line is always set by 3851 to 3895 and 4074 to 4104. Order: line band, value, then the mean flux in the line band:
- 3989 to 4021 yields -0.134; 9.54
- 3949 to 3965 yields 0.172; 6.29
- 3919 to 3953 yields 0.451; 4.58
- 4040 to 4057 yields 0.056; 8.91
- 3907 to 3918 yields -0.184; 7.59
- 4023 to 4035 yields -0.083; 9.66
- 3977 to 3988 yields -0.067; 8.45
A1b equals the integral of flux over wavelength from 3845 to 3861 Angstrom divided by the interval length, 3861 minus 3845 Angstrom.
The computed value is 5.31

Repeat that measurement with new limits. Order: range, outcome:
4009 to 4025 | 9.85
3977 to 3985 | 8.41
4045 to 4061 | 8.95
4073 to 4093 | 10.6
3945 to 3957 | 6.89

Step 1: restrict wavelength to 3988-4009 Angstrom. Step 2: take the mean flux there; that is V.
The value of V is 9.41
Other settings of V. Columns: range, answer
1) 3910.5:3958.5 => 5.38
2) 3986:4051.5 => 9.4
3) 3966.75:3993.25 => 6.97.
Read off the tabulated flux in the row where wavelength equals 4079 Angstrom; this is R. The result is 9.301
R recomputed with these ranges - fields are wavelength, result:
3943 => 4.555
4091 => 11.85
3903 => 5.95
